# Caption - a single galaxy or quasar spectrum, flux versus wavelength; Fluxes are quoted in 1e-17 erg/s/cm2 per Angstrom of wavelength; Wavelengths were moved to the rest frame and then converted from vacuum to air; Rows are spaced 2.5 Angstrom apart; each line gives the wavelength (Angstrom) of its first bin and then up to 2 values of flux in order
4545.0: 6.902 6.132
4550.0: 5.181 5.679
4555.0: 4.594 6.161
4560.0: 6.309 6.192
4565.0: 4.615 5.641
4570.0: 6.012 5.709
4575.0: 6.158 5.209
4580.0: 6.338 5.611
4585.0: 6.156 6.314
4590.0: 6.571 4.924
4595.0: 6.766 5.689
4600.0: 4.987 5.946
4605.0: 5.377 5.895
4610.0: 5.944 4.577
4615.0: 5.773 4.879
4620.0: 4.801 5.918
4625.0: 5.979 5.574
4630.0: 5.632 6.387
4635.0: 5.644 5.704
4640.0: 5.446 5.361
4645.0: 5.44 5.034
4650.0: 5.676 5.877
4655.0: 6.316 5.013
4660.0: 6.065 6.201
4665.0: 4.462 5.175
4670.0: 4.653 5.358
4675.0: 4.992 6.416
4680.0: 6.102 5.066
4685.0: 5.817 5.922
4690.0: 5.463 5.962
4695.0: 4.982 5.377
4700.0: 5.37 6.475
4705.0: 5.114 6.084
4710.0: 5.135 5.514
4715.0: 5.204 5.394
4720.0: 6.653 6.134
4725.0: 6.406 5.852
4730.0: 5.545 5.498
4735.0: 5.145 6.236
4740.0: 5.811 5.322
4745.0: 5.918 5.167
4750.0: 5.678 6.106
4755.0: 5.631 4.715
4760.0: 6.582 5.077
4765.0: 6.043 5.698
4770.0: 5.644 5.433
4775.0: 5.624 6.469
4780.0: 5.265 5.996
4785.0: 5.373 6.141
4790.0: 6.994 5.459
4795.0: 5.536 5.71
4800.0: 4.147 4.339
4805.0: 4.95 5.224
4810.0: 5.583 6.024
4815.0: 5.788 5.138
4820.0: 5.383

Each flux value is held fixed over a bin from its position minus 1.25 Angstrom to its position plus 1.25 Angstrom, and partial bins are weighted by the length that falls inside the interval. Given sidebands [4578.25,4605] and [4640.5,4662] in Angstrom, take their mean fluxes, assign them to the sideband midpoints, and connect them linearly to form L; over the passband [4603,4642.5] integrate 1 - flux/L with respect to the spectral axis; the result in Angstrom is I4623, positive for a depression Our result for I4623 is 1.2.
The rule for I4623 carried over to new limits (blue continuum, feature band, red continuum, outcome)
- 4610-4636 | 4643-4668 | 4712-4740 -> 0.37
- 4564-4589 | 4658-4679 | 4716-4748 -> 1.38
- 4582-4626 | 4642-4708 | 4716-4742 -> 2.60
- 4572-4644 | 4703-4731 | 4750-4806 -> -0.61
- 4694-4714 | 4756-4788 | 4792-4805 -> -3.36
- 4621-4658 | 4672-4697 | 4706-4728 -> 0.63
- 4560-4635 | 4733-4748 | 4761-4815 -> -0.03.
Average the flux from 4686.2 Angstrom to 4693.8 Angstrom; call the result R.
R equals 5.78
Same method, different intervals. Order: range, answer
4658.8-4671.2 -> 5.31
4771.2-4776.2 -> 5.53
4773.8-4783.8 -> 5.84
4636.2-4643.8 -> 5.5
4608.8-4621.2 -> 5.19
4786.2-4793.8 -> 6.19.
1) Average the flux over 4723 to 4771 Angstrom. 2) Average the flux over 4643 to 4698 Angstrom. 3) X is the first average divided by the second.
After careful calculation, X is 1.03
